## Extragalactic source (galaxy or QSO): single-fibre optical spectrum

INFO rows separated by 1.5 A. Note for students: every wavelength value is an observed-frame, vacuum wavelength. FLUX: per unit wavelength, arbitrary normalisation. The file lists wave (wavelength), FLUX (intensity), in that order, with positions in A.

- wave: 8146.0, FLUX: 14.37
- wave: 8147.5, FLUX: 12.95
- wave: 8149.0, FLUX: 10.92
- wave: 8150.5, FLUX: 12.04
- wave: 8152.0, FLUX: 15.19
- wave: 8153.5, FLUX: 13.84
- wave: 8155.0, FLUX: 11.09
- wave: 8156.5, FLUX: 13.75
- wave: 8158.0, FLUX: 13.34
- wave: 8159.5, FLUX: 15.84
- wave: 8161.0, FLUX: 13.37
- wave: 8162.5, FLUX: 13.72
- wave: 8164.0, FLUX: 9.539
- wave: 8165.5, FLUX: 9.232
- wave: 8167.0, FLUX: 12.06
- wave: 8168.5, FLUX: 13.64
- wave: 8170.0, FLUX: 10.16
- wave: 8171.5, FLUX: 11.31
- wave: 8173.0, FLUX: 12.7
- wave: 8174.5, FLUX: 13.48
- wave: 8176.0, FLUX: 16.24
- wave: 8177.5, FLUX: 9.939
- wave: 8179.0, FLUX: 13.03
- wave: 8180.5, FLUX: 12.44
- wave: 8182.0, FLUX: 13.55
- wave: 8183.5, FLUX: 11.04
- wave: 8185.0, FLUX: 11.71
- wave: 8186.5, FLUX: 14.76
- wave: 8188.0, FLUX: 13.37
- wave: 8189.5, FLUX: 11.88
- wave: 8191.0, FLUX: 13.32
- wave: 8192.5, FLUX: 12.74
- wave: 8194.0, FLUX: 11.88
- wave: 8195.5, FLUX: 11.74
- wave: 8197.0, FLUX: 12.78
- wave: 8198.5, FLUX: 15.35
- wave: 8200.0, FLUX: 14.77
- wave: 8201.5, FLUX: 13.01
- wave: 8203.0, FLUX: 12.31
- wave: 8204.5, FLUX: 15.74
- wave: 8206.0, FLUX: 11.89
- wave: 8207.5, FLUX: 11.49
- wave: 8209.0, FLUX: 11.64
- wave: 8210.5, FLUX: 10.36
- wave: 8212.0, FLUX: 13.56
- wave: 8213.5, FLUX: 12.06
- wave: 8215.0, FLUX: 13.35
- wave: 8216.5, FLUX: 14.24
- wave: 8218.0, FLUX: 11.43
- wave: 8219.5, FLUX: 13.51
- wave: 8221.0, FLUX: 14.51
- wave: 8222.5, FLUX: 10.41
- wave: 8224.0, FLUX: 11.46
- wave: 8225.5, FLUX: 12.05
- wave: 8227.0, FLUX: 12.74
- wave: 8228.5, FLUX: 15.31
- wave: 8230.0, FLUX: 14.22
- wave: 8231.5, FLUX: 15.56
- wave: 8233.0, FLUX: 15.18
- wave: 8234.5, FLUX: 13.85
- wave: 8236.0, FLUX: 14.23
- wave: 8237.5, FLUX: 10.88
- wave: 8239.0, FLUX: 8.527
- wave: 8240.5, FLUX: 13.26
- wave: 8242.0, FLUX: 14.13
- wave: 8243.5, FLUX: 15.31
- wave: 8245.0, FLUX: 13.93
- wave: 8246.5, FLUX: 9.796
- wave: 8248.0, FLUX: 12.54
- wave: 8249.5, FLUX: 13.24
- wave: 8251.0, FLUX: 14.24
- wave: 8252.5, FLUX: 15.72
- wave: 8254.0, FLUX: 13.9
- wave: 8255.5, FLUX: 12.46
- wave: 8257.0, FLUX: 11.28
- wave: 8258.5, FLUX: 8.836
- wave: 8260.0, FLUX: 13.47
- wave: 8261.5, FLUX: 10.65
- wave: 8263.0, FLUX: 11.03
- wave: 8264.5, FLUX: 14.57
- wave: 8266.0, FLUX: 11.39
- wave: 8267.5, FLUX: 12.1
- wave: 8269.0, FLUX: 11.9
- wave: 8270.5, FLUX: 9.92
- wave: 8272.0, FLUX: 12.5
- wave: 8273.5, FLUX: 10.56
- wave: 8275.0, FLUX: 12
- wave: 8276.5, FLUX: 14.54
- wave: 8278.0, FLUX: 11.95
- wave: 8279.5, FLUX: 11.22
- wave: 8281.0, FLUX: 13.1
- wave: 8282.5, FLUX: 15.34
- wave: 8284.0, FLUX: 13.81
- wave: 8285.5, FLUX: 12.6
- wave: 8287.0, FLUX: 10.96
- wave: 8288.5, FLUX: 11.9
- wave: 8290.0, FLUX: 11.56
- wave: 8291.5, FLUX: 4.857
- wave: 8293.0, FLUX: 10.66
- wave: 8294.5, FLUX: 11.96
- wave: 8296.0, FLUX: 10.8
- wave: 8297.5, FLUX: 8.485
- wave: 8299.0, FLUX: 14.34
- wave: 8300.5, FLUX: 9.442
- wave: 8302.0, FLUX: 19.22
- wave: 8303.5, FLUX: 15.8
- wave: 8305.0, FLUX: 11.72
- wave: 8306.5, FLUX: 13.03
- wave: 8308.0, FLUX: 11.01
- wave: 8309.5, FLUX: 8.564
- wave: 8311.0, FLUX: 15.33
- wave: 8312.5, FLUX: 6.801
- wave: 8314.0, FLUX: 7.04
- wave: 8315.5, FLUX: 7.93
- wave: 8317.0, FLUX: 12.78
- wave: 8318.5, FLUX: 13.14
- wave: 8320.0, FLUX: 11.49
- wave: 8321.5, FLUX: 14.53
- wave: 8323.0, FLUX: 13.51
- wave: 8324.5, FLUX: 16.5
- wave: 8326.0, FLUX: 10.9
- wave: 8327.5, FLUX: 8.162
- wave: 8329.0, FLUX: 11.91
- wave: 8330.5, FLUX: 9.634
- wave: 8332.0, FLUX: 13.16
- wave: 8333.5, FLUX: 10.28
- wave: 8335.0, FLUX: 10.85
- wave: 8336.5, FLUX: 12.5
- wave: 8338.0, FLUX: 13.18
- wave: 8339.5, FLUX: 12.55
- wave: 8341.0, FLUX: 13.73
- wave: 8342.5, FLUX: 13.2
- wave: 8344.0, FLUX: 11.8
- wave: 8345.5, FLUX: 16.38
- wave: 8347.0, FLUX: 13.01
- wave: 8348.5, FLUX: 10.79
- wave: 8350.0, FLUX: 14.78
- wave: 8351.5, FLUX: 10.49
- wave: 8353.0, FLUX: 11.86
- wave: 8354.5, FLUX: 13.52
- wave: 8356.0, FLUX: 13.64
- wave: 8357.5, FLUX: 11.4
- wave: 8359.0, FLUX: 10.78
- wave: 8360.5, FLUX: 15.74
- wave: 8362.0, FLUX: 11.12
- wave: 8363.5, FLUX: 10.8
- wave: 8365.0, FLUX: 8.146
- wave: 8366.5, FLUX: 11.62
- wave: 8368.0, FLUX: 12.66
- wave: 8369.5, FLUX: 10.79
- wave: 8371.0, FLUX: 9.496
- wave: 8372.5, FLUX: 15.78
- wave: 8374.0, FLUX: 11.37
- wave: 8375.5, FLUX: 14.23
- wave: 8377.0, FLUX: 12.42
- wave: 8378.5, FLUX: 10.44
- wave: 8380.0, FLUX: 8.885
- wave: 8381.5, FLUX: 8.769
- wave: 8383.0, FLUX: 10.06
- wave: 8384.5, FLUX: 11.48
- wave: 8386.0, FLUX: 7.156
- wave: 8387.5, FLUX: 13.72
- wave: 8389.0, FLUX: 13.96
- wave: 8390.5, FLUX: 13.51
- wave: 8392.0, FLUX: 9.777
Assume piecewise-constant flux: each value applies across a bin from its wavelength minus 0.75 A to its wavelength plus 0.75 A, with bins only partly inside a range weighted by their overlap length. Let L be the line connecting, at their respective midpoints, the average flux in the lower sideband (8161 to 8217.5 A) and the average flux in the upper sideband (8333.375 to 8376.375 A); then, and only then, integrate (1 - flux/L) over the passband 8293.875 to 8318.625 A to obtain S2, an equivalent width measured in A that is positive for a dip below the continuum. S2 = 1.7 A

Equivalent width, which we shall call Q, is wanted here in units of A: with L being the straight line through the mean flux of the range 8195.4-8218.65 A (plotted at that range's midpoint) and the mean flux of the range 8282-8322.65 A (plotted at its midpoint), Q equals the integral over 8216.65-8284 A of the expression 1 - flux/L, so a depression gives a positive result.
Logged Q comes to -2.1 A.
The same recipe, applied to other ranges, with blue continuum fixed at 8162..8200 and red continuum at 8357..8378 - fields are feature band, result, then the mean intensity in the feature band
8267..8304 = 0.3 A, 12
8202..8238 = -1.9 A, 13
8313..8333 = 0.8 A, 11.5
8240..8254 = -1.5 A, 13.6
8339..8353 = -1.1 A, 12.9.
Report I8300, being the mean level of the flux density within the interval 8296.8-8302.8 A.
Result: 12.9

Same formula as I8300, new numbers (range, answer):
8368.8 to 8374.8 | 11.9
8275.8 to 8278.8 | 13.2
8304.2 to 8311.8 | 11.9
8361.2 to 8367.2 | 10.5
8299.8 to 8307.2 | 13.9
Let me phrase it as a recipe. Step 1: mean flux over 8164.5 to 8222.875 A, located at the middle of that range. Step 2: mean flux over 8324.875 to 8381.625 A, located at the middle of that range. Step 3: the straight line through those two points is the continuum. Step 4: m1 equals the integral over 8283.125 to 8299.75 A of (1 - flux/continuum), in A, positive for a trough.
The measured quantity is 1.5 A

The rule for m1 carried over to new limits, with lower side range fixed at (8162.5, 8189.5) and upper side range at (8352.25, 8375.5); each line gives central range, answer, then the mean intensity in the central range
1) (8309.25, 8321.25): 1.4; 10.6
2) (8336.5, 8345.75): -0.9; 13.2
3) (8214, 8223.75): -0.5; 12.8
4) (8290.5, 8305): 0.4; 11.7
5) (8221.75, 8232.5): -0.8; 13.2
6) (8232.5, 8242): -0.4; 12.7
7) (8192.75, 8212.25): -0.9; 12.8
